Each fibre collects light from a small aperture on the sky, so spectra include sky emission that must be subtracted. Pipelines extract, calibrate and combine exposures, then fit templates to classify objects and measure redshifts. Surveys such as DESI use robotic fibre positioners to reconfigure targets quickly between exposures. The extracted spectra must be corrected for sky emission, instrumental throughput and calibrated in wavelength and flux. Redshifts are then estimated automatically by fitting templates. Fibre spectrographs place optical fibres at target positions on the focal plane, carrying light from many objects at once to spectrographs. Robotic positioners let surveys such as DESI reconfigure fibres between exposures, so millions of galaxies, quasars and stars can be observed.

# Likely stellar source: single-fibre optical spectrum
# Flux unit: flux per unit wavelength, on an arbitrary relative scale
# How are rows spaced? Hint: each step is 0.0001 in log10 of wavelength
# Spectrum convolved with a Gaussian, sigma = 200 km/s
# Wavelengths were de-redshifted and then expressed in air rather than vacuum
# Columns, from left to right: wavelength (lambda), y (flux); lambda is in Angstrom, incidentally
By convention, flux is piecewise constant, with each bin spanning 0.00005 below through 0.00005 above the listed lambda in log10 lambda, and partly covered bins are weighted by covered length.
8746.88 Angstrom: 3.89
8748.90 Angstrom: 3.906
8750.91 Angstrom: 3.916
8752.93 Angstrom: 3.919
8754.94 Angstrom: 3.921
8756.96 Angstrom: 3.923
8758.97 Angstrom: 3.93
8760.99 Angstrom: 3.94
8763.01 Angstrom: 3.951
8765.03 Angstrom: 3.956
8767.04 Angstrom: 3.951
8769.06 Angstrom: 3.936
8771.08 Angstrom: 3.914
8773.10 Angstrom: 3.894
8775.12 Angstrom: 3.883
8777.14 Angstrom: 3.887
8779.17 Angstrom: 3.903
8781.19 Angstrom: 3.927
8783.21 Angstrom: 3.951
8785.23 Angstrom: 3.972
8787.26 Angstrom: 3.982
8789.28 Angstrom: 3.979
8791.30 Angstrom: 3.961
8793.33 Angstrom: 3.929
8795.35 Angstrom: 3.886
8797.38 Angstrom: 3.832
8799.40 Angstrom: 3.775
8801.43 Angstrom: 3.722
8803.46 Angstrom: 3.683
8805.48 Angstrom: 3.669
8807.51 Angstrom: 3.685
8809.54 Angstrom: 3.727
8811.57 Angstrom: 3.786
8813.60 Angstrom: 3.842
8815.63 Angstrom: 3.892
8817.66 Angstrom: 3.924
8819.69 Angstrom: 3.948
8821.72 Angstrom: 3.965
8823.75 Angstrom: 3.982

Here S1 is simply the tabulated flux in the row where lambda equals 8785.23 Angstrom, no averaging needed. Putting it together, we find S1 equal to 3.972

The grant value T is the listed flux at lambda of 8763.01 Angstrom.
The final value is 3.951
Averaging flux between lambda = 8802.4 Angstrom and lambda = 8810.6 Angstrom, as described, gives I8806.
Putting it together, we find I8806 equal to 3.69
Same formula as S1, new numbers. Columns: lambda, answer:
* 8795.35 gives 3.886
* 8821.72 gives 3.965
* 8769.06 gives 3.936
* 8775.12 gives 3.883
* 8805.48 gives 3.669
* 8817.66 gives 3.924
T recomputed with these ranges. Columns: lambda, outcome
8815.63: 3.892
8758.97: 3.93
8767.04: 3.951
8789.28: 3.979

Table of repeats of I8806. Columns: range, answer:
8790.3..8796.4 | 3.92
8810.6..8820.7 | 3.88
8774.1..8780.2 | 3.89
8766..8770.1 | 3.95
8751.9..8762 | 3.93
